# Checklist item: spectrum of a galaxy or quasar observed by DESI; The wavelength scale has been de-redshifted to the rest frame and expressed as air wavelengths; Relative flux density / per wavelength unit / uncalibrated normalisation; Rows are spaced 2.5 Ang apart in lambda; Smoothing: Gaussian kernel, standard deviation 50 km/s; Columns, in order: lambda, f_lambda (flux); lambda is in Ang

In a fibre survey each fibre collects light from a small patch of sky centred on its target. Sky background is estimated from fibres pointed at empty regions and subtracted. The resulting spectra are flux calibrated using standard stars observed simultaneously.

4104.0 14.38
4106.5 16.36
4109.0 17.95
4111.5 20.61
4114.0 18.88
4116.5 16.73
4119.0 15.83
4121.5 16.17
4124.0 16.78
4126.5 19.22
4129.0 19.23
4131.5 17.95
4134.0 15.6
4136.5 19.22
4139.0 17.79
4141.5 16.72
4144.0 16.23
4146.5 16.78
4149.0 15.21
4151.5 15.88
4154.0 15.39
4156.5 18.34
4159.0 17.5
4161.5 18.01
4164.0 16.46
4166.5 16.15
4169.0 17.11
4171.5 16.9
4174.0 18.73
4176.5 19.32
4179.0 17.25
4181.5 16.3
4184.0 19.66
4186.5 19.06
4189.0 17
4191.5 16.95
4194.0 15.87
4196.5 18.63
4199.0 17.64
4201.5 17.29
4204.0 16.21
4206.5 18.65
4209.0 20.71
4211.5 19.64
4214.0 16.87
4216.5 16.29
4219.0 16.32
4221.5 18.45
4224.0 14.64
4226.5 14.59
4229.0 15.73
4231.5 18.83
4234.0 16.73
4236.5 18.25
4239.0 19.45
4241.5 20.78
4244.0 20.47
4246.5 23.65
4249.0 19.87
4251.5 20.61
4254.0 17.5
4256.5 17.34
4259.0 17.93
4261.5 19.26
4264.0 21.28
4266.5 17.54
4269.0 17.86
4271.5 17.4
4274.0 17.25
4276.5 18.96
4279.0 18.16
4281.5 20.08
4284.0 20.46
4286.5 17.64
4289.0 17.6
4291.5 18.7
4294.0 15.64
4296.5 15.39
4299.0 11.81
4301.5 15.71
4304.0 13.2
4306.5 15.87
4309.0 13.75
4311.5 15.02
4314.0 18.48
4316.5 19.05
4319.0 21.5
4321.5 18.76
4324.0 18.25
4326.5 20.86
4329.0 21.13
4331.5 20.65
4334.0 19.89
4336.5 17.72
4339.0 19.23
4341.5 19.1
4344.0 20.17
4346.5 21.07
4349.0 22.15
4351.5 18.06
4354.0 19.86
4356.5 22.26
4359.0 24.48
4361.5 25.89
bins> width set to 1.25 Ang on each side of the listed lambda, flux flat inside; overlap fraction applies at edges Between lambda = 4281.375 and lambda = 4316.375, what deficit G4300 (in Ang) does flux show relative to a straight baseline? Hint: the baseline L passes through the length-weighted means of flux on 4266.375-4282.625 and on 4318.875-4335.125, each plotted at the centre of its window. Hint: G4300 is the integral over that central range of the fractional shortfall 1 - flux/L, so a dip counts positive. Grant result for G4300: 4.9 Ang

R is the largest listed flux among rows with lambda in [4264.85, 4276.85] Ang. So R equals 18.96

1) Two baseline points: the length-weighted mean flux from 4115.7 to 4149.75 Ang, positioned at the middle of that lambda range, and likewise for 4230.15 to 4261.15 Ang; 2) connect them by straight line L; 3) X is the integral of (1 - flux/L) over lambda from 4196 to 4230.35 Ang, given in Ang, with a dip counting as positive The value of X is 2.6 Ang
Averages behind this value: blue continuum 17.1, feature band 17.2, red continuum 19.3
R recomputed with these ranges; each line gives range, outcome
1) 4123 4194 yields 19.66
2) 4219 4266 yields 23.65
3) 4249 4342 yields 21.5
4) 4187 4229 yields 20.71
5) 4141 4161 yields 18.34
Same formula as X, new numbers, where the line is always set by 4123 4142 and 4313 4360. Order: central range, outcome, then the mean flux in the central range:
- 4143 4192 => 2.8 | 17.2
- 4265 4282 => 1.1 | 18.1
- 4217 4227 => 1.4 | 16.1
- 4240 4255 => -1.1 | 20.5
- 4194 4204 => 0.6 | 17.4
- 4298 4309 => 3.1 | 14.2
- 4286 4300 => 2.5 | 16.1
